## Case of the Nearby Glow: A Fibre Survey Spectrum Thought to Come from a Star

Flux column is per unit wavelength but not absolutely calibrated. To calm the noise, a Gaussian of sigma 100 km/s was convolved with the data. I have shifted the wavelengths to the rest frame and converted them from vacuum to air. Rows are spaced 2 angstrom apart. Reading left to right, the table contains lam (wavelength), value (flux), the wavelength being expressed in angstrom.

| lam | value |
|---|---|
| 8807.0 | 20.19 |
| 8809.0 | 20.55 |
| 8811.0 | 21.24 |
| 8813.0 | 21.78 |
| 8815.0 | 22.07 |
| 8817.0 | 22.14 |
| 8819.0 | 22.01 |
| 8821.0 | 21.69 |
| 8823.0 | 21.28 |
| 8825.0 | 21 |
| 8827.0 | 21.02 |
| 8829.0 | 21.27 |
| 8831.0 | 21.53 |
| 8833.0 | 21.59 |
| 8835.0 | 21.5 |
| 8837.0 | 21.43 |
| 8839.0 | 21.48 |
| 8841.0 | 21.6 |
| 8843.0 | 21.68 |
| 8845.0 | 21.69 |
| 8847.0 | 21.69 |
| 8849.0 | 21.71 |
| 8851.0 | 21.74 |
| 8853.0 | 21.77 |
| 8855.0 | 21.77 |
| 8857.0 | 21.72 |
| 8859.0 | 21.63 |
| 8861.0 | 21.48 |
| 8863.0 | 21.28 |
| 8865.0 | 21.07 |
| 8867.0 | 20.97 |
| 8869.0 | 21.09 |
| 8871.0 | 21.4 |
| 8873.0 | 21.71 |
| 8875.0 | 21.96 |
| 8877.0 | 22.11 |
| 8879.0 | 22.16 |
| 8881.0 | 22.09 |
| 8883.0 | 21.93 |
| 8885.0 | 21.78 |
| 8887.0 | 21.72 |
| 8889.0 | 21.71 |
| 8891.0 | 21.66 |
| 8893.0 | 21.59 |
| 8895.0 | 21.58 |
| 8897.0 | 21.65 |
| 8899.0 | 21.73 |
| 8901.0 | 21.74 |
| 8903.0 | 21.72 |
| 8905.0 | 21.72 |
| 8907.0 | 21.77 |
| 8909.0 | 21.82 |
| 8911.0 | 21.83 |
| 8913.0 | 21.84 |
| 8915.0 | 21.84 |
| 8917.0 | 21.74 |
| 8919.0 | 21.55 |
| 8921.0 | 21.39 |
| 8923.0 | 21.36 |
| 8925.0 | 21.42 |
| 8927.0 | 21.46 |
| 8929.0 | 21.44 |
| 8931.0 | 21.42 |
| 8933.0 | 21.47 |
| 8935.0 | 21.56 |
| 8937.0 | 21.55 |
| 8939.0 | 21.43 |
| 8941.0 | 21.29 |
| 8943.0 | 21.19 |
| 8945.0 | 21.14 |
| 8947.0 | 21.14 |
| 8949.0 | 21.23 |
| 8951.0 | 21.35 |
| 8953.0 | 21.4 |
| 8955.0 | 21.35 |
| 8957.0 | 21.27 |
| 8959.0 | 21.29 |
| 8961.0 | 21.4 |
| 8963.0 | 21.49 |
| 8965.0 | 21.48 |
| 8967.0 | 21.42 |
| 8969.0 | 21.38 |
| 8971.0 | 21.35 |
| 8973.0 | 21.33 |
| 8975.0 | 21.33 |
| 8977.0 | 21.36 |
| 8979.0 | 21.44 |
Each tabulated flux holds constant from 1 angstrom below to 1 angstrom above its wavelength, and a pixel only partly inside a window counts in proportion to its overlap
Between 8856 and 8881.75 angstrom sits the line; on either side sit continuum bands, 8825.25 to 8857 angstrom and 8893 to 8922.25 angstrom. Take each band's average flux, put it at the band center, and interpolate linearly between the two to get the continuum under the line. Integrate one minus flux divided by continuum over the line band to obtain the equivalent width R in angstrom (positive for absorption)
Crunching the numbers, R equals 0.0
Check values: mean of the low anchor 21.6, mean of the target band 21.6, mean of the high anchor 21.7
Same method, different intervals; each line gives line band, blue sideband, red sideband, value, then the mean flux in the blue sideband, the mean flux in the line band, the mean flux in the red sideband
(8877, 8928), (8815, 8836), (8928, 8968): -0.7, 21.5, 21.7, 21.4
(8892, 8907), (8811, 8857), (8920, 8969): -0.2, 21.6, 21.7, 21.4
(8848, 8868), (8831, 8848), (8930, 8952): 0.0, 21.6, 21.5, 21.3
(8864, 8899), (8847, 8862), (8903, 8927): 0.0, 21.7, 21.7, 21.7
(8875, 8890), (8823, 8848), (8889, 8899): -0.2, 21.4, 21.9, 21.6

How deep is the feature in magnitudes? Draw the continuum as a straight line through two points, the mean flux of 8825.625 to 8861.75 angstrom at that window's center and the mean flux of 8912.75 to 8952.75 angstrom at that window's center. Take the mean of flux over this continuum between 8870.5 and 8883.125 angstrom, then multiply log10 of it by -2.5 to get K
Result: -0.02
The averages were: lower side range 21.6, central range 21.9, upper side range 21.4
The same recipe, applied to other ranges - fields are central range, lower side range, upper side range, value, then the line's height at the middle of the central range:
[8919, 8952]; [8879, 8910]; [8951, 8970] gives 0.01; 21.5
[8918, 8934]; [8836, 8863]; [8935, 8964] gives 0.00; 21.4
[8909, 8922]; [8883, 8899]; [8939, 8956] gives -0.01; 21.5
